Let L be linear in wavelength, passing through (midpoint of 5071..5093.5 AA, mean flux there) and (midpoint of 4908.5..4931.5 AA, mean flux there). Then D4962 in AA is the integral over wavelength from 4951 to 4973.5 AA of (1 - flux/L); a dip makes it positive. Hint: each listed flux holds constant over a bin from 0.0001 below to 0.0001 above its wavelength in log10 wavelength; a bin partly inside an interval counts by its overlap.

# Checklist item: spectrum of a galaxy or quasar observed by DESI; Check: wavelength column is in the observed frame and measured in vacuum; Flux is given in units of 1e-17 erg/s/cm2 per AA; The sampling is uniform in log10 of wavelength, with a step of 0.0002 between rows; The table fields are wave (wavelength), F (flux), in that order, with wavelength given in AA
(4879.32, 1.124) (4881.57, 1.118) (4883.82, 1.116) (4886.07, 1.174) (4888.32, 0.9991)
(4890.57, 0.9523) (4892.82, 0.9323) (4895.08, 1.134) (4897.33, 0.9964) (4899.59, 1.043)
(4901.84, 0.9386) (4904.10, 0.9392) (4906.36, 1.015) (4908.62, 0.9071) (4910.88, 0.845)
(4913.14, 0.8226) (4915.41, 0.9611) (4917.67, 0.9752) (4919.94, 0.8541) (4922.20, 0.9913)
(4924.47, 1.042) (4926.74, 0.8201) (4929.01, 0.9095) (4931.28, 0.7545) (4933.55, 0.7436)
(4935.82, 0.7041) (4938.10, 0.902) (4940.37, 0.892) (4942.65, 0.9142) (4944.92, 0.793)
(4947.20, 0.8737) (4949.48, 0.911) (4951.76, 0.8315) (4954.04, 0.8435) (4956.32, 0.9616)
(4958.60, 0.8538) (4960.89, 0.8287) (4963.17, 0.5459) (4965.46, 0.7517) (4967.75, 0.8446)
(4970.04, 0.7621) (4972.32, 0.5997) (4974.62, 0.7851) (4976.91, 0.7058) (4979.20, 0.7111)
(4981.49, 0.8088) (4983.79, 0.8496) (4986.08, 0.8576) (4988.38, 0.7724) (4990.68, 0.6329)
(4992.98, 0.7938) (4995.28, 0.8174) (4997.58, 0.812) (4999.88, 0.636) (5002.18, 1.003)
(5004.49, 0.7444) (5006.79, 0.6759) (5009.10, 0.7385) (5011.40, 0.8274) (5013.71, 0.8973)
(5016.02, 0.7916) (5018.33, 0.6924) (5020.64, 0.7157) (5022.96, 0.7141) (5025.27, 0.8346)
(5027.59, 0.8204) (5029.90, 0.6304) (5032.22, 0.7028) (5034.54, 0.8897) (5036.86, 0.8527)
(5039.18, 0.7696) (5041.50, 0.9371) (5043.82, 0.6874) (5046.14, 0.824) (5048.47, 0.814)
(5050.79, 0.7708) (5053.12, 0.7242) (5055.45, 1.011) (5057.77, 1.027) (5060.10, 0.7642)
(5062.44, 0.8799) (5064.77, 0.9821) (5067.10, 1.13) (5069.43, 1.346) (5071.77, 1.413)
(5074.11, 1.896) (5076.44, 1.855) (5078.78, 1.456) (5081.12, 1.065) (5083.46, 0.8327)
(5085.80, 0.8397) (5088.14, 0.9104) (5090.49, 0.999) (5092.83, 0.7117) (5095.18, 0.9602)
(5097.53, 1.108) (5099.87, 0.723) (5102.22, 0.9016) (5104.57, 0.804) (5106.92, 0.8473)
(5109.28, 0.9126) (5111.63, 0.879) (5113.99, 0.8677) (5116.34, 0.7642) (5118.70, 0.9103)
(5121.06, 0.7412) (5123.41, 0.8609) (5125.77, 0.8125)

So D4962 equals 4.57 AA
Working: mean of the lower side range 0.904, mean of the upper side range 1.2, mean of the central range 0.781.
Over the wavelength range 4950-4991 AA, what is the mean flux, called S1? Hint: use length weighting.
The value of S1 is 0.78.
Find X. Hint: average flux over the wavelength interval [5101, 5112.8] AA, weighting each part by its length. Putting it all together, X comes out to 0.868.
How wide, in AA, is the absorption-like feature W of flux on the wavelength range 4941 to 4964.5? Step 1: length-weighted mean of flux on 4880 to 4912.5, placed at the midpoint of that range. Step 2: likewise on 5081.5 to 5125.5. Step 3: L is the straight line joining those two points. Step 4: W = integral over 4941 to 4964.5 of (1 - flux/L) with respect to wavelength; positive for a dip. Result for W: 3.2 AA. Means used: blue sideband 1.01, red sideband 0.868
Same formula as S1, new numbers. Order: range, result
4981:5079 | 0.899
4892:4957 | 0.904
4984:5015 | 0.787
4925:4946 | 0.832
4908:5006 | 0.821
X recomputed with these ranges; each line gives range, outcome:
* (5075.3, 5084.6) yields 1.3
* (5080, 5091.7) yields 0.928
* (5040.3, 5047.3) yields 0.817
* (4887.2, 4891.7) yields 0.977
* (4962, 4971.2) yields 0.727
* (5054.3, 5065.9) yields 0.933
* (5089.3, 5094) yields 0.855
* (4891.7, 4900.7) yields 1.03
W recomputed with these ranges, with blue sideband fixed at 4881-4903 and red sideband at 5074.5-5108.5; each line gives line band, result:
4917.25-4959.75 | 6.7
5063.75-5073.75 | -2.5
